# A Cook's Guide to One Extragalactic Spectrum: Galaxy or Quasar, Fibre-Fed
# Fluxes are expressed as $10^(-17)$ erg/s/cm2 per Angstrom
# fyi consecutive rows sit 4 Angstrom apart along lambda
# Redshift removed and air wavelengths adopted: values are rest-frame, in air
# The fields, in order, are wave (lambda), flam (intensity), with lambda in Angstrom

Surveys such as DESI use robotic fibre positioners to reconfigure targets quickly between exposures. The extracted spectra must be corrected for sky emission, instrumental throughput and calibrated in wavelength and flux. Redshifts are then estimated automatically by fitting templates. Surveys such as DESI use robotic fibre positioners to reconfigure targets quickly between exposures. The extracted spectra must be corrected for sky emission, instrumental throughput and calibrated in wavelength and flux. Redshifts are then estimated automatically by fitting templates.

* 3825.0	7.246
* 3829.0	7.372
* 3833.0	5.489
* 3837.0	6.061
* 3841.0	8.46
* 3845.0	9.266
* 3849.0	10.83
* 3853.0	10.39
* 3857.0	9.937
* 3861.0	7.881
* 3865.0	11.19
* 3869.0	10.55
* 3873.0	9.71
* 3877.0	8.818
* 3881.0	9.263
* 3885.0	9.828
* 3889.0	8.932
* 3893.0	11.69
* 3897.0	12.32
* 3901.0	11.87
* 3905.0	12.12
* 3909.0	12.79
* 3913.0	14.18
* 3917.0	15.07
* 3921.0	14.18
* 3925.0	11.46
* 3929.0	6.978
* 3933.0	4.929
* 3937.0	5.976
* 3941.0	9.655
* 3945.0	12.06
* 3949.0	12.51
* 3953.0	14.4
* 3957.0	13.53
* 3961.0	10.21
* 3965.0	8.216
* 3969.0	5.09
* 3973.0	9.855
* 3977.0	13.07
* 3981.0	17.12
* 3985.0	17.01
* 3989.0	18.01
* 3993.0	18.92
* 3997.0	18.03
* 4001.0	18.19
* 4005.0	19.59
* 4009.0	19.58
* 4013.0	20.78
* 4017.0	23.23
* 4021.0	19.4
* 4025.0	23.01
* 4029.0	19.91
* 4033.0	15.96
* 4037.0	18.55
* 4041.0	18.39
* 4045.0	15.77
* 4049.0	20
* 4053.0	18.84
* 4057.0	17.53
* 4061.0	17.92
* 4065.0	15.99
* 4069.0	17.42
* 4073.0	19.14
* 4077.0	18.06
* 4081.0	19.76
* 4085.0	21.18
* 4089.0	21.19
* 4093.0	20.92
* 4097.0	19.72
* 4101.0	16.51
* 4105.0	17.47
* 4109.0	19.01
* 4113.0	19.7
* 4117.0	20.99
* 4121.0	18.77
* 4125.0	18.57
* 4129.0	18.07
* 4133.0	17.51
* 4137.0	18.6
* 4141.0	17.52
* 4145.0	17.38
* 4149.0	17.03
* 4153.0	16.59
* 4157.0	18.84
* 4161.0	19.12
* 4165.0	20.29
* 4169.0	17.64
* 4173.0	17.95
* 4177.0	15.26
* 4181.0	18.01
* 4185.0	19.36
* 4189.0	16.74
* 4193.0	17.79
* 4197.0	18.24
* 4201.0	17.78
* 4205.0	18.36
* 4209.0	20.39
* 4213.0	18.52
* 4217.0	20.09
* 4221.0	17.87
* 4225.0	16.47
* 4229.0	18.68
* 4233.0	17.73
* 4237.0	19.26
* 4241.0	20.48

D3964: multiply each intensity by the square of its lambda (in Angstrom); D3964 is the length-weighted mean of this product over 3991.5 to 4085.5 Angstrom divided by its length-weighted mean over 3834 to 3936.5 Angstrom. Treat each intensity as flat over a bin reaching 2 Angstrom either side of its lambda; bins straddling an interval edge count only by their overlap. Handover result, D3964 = 2.00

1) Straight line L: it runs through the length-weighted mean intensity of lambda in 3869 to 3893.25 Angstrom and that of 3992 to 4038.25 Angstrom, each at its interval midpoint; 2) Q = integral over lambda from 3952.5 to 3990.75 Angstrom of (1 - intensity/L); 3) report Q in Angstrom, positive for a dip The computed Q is 9.1 Angstrom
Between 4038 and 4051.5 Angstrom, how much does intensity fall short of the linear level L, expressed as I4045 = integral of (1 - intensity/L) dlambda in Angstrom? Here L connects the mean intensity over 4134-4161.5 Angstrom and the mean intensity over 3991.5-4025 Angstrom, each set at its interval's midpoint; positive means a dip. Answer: 0.9 Angstrom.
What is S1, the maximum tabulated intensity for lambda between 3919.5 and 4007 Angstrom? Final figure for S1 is 19.59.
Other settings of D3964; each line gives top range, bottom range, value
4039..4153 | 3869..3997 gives 1.71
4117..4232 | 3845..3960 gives 1.93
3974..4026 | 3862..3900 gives 1.94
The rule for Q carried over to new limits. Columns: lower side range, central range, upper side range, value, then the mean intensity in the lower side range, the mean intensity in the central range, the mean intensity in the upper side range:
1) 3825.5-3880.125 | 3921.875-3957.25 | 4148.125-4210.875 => 3.9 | 8.88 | 10.1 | 18.1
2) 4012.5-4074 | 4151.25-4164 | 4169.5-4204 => -0.3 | 18.8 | 18.4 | 17.7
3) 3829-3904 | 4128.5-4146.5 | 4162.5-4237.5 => -1.3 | 9.56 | 17.8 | 18.2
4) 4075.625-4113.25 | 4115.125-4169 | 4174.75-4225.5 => 1.2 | 19.4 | 18.4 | 18.1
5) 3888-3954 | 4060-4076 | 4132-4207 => -2.6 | 11.2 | 17.6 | 17.9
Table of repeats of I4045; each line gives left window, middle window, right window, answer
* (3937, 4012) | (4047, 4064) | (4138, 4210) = -3.02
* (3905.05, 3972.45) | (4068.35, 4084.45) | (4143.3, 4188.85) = -4.11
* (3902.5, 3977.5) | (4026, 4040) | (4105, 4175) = -4.06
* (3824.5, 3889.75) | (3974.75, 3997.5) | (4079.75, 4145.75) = -4.60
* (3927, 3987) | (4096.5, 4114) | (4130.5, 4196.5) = -2.72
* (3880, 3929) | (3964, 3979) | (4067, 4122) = 5.57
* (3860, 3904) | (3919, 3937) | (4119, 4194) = 3.92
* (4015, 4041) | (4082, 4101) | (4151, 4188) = -1.17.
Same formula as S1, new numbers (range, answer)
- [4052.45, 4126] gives 21.19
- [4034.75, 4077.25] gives 20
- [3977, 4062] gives 23.23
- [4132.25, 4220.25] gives 20.39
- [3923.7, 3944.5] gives 11.46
